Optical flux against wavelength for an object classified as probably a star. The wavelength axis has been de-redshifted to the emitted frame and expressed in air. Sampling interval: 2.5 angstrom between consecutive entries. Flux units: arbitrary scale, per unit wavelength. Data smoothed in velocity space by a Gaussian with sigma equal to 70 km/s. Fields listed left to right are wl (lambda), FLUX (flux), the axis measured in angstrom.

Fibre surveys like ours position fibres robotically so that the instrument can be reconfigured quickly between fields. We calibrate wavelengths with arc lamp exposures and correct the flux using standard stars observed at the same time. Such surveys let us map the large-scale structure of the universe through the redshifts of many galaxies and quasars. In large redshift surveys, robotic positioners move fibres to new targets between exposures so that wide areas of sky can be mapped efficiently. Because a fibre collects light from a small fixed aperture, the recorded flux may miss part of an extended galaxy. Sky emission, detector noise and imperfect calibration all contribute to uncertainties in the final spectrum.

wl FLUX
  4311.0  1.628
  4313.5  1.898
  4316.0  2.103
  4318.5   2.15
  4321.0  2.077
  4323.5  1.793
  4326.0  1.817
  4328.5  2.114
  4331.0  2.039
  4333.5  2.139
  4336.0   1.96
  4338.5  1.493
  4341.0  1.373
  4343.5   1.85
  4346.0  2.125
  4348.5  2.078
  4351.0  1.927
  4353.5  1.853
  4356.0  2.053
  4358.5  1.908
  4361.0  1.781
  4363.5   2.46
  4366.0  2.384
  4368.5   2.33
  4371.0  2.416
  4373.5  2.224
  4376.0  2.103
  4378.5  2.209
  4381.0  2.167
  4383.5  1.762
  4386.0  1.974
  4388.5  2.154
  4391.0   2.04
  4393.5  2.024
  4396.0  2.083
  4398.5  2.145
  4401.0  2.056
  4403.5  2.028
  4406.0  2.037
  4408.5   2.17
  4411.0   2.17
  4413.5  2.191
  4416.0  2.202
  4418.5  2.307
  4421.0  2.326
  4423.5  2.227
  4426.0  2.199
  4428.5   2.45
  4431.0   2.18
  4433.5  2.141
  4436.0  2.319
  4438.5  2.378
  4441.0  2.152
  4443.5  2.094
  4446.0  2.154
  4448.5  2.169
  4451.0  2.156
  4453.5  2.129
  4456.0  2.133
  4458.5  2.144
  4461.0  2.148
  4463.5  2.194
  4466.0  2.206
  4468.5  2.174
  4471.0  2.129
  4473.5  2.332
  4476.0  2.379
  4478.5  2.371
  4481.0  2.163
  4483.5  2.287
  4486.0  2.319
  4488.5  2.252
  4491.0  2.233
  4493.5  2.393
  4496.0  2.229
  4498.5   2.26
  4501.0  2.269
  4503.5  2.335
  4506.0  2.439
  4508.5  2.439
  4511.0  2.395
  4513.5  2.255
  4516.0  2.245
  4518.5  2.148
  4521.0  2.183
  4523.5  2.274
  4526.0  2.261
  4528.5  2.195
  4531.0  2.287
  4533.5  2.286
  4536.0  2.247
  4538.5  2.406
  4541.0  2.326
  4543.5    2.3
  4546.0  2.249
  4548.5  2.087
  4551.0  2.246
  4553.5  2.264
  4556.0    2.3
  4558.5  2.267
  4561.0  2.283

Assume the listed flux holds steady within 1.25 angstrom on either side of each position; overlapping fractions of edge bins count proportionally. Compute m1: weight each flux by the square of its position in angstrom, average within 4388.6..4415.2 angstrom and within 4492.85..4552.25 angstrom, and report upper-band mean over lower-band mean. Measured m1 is 1.15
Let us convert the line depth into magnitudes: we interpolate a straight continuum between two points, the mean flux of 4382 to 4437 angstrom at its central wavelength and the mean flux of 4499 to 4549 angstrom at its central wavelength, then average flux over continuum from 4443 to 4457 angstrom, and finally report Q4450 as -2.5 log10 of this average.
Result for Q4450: 0.03 mag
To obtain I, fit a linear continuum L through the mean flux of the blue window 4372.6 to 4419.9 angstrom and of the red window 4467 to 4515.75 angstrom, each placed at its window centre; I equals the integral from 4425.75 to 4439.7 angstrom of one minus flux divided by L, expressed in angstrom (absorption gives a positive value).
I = -0.66 angstrom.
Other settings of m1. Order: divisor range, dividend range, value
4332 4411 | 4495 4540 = 1.19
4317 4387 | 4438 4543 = 1.19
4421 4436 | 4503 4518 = 1.08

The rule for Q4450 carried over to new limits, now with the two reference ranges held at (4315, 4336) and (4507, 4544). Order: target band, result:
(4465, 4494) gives -0.02 mag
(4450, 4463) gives 0.02 mag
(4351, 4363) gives 0.07 mag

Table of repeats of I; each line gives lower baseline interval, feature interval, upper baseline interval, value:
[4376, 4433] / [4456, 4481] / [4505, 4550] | -0.1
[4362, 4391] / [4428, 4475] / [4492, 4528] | 1.1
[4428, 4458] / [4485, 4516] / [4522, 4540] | -0.9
